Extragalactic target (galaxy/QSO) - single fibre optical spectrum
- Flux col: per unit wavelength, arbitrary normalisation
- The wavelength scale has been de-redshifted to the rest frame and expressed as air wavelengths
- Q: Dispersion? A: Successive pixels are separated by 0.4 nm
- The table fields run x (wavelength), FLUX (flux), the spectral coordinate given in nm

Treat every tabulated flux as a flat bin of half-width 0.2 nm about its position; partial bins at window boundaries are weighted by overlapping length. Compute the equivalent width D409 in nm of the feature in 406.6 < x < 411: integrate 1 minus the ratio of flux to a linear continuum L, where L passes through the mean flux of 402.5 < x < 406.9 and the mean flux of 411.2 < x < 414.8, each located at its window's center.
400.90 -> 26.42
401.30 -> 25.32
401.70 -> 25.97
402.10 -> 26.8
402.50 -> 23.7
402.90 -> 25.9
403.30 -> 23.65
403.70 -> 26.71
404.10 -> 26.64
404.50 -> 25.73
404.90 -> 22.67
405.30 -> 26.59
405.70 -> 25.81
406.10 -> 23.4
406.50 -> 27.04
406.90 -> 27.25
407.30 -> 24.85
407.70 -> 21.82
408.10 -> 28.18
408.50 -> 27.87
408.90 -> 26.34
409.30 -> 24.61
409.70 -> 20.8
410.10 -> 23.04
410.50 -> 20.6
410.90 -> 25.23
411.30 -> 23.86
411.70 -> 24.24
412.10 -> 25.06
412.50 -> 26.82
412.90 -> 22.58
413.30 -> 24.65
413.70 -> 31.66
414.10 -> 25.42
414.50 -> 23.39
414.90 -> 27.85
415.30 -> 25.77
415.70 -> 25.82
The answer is 0.134 nm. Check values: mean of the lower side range 25.4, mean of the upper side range 25.4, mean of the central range 24.6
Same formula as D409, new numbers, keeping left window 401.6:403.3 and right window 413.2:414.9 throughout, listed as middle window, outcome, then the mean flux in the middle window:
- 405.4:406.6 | 0.02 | 25.4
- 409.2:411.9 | 0.31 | 23.1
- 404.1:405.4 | 0.02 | 25.1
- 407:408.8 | 0.01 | 25.8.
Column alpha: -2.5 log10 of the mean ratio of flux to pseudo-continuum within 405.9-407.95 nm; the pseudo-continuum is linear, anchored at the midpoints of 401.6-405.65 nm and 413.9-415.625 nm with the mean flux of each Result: 0.02 mag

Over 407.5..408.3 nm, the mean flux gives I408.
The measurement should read 25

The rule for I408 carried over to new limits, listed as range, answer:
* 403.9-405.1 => 25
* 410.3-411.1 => 22.9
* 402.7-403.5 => 24.8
